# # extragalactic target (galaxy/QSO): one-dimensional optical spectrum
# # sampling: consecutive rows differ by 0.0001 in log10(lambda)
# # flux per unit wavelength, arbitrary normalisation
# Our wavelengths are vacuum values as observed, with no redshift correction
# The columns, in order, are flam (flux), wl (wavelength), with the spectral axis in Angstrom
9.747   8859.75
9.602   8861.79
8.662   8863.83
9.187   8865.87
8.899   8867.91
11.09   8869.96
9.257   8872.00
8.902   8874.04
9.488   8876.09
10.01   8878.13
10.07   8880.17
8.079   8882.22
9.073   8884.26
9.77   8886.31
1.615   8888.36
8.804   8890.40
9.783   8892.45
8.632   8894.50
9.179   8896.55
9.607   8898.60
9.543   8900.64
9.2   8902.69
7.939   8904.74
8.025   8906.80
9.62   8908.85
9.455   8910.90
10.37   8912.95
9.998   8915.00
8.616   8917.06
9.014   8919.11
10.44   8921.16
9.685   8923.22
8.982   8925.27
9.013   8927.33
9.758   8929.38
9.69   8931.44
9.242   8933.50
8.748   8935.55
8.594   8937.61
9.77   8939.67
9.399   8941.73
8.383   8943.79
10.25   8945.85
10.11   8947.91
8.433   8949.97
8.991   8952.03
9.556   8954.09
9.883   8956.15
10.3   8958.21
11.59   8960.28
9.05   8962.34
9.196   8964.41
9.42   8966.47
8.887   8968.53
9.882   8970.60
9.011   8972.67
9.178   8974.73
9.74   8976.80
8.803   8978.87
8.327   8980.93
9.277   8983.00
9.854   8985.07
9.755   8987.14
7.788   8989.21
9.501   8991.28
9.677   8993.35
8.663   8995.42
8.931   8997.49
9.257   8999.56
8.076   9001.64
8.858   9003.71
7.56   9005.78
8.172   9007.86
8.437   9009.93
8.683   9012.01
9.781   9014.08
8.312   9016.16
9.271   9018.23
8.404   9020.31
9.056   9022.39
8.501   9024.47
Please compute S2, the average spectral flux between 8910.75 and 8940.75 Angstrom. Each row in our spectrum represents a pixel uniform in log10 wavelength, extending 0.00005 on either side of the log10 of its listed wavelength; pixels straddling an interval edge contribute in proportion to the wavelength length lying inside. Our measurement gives 9.42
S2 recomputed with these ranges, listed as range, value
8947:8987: 9.45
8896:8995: 9.35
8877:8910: 8.69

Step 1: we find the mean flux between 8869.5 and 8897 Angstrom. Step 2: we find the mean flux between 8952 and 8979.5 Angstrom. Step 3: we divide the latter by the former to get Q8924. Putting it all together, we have 1.09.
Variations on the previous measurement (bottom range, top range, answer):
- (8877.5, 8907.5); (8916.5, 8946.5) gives 1.08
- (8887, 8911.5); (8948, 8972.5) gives 1.13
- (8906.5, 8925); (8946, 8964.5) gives 1.02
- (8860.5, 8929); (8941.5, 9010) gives 1.01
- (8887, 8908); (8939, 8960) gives 1.16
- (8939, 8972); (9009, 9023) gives 0.93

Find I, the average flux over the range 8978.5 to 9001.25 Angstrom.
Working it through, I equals 9.06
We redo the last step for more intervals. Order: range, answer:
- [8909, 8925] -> 9.62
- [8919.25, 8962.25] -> 9.52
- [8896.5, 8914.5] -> 9.24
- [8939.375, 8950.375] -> 9.42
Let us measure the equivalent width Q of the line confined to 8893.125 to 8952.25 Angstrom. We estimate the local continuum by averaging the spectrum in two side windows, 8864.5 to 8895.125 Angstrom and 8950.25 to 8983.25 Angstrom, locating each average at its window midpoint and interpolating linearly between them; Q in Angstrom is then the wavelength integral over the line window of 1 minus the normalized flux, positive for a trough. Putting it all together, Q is -0.9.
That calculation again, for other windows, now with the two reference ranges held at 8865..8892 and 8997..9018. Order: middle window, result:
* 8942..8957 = -1.1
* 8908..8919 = -1.0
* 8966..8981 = -0.9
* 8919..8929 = -0.9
